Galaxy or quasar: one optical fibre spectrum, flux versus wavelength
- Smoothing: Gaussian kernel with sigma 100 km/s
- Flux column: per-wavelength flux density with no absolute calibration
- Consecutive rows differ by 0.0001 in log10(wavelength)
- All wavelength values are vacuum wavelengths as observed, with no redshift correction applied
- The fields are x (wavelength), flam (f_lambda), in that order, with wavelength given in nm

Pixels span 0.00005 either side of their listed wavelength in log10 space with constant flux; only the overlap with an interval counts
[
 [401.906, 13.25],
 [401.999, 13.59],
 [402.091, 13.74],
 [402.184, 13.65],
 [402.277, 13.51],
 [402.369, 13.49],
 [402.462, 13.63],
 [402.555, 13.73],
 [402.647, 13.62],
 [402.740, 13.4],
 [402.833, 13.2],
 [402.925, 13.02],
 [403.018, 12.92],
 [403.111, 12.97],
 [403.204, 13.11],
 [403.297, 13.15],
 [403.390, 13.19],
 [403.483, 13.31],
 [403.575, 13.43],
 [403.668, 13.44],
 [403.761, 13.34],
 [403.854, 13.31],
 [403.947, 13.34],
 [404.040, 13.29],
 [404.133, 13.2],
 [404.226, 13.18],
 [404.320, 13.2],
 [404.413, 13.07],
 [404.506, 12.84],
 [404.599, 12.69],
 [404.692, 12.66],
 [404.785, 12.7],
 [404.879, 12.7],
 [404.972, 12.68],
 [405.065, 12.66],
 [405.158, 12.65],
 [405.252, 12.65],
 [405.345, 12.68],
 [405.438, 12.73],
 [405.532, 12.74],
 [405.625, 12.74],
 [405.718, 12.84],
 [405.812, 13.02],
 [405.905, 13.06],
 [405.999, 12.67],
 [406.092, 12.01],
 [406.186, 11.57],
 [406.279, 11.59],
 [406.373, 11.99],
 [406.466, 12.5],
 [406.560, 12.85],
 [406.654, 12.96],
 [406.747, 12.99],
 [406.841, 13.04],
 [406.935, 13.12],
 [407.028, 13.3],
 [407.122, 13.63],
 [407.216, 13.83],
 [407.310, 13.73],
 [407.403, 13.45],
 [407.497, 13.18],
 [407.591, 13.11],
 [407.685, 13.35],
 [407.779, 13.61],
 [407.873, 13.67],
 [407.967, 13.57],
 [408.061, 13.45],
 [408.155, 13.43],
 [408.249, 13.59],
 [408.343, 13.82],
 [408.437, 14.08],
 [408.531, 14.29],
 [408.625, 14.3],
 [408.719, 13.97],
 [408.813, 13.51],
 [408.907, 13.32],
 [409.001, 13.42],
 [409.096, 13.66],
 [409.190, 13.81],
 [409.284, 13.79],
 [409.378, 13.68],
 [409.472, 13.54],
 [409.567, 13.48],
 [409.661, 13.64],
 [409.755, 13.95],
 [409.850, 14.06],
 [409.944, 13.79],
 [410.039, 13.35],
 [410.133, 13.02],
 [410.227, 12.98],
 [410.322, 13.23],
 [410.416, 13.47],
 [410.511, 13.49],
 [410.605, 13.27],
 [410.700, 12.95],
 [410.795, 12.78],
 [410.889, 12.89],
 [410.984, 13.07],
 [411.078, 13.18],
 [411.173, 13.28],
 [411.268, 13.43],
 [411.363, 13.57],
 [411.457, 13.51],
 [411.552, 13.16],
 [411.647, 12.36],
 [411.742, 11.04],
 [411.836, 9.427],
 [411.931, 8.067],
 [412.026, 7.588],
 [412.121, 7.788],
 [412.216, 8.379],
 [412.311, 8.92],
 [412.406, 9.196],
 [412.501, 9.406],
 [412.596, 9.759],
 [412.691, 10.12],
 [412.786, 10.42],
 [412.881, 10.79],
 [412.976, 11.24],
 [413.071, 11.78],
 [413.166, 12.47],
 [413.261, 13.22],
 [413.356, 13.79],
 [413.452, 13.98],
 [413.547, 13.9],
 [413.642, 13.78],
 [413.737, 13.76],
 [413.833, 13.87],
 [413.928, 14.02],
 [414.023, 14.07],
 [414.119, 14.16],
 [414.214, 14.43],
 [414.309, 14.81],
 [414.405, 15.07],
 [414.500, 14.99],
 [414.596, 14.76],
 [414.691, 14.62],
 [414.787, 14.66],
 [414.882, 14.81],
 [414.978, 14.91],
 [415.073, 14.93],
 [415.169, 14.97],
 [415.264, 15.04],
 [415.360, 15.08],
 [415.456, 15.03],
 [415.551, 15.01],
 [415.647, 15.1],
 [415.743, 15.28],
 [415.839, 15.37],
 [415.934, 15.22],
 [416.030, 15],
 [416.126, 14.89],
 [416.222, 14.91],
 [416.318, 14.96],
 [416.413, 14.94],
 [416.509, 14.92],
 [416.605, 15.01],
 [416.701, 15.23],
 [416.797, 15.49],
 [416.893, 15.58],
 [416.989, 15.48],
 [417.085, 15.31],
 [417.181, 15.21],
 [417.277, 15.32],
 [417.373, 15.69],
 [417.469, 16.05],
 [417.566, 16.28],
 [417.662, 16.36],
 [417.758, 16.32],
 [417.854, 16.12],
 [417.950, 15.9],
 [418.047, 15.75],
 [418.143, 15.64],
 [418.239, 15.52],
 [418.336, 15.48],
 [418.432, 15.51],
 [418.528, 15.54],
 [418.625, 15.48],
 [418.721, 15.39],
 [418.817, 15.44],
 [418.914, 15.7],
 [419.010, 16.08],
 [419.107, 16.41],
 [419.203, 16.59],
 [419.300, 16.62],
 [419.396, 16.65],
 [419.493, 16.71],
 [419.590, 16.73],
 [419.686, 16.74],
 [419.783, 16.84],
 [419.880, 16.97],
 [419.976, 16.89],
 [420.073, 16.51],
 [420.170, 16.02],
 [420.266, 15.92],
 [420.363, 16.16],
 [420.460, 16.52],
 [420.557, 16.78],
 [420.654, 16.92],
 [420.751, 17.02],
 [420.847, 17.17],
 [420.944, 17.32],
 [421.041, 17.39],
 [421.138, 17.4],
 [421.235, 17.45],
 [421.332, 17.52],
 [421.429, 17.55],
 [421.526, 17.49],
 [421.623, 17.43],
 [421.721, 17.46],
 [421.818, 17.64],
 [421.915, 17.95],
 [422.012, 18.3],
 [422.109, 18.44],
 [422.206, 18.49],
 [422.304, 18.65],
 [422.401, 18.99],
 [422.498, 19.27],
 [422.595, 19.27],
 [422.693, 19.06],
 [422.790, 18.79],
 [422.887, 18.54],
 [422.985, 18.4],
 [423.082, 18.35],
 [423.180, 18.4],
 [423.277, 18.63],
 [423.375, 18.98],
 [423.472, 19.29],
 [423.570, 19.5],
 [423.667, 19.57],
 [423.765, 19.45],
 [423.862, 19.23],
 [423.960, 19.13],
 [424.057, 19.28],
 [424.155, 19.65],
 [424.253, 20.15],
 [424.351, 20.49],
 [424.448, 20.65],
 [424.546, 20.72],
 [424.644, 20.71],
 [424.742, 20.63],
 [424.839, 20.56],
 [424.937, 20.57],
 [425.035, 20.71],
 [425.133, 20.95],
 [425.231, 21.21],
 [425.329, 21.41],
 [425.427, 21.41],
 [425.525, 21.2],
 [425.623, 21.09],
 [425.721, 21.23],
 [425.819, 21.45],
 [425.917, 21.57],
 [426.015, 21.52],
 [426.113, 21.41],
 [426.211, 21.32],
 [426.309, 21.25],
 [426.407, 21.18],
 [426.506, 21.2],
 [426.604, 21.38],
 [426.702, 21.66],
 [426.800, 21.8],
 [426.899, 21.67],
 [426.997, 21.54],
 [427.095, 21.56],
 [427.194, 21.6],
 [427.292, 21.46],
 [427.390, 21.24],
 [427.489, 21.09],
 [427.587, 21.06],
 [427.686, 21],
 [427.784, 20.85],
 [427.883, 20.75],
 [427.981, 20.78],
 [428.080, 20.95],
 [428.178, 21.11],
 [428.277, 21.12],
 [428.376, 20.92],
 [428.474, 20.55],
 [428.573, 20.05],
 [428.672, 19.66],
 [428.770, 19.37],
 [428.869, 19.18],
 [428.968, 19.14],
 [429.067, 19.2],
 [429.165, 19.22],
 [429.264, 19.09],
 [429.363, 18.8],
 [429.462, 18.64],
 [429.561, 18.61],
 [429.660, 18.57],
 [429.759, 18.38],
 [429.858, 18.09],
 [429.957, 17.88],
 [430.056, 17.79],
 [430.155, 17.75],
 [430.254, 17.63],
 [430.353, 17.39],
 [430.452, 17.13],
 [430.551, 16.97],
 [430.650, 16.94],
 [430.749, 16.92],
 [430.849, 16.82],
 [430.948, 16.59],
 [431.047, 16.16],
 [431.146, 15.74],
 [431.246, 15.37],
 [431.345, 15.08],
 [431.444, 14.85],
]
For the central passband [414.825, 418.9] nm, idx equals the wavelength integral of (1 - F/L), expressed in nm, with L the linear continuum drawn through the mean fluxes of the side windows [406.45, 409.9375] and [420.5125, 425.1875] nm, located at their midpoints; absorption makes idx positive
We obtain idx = 0.31 nm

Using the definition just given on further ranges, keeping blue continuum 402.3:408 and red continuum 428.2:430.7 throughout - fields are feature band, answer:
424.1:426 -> -0.338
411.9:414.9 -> 0.548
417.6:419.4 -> 0.030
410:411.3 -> 0.106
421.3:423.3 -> -0.146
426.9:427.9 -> -0.164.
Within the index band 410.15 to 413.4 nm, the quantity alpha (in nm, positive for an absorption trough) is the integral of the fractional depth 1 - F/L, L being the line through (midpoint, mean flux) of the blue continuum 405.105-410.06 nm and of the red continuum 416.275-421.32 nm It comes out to 0.62 nm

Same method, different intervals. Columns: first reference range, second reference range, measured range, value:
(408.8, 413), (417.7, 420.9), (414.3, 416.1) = -0.09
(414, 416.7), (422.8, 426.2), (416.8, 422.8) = 0.25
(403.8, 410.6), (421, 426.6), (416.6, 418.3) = 0.14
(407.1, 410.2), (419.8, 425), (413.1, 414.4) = 0.13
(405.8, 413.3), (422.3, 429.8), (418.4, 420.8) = 0.13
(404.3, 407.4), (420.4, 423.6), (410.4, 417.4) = 0.93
